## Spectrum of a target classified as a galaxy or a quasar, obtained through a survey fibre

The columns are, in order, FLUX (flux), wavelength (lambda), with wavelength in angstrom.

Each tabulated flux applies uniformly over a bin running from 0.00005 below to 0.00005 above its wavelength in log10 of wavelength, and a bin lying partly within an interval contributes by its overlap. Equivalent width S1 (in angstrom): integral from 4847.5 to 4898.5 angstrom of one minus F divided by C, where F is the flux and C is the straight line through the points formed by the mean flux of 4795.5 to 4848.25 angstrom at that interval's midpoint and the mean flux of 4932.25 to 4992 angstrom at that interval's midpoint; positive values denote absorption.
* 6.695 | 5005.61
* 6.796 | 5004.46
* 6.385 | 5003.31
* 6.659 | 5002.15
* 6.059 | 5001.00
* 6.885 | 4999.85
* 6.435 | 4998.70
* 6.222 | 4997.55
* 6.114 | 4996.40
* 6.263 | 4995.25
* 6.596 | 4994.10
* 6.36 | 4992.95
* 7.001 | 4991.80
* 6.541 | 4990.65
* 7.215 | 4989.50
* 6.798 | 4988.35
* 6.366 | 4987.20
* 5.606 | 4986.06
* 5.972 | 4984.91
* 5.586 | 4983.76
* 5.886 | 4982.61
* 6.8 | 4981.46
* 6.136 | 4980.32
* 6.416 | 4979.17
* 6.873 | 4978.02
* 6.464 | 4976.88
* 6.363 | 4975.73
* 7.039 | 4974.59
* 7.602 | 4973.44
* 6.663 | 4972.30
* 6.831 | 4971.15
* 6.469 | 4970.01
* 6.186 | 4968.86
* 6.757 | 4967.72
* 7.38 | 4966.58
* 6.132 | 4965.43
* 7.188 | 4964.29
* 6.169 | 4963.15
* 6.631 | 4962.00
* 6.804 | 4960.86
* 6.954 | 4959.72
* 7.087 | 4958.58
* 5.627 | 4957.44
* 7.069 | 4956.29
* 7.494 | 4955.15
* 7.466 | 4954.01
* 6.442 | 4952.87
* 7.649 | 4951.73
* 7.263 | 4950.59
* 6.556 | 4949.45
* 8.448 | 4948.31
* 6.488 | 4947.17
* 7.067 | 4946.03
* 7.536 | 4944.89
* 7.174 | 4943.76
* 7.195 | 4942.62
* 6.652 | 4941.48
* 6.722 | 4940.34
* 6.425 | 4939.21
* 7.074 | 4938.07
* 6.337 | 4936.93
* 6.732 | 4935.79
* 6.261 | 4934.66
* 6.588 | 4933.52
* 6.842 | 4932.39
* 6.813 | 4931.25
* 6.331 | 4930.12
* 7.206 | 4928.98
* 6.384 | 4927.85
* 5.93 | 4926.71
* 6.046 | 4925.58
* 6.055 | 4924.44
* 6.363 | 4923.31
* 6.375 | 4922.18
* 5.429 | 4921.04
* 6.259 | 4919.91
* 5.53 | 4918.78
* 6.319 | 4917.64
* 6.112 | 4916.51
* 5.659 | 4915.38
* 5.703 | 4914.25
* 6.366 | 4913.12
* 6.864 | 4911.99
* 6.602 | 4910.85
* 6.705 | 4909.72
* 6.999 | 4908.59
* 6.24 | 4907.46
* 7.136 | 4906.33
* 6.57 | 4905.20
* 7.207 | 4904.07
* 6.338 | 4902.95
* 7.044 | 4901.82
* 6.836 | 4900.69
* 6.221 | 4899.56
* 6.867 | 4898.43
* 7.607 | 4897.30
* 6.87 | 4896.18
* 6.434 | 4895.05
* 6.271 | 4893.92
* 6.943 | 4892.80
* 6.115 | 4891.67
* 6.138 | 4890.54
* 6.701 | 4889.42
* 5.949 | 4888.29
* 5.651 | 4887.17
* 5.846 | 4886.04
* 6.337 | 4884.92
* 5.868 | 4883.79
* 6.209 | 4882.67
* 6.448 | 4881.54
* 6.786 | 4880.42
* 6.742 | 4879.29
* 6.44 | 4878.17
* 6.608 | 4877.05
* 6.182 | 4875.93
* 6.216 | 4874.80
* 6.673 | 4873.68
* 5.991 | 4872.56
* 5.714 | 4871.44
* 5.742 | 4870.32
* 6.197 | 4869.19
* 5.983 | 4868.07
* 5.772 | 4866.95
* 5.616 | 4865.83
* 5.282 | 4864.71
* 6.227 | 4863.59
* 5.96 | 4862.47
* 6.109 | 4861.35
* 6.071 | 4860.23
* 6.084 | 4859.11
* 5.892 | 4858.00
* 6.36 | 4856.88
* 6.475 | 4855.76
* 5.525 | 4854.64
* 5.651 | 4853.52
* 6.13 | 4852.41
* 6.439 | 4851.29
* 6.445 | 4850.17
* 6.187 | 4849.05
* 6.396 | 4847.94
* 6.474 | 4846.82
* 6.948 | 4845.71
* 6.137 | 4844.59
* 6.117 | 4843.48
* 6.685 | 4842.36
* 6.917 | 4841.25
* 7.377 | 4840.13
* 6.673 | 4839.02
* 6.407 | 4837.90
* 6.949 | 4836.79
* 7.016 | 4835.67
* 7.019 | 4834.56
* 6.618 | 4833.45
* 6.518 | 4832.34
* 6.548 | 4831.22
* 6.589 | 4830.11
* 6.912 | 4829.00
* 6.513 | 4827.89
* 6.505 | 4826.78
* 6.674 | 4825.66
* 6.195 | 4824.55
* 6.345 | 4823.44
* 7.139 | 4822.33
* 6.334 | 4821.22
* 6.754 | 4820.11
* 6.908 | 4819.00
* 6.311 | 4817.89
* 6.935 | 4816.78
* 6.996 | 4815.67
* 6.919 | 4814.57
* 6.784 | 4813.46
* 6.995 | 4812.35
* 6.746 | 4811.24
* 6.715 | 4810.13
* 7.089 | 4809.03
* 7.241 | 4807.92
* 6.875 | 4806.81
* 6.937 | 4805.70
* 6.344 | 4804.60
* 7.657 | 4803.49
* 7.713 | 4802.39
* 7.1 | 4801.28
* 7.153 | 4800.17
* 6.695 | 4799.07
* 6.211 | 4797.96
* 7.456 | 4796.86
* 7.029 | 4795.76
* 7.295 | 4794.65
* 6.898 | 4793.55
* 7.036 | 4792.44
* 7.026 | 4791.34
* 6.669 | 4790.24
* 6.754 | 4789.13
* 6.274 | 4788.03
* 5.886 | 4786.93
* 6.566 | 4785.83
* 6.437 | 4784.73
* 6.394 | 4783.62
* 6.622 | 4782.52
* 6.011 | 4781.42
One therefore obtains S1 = 4.15 angstrom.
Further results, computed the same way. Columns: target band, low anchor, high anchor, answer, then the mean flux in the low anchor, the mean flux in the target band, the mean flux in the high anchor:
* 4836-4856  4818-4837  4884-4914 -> 0.6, 6.66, 6.44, 6.55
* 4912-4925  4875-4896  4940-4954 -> 1.3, 6.32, 6.05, 7.12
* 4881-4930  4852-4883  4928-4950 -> 0.9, 6.11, 6.39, 6.86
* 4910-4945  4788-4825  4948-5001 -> 1.5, 6.88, 6.44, 6.65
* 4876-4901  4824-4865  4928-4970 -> 0.6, 6.41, 6.44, 6.84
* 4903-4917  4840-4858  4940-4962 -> 0.5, 6.35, 6.51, 7.03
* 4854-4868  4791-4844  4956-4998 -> 1.7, 6.83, 5.95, 6.54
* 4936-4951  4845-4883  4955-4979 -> -0.9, 6.17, 6.98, 6.73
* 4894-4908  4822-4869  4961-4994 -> -0.7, 6.37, 6.76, 6.55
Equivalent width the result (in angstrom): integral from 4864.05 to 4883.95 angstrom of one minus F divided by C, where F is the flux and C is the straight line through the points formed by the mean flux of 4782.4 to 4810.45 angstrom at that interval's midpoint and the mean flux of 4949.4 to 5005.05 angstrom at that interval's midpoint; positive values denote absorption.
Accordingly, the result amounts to 1.8 angstrom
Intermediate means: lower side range 6.85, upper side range 6.62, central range 6.14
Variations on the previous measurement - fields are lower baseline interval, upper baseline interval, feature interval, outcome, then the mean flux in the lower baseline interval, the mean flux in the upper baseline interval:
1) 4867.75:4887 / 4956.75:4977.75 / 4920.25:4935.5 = 0.3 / 6.22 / 6.69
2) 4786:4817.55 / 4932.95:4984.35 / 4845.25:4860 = 1.4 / 6.9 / 6.77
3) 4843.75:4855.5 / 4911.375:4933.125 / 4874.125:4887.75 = -0.1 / 6.24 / 6.24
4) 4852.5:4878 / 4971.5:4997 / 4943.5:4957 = -1.8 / 6.03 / 6.49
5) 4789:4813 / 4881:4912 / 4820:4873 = 3.3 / 6.98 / 6.53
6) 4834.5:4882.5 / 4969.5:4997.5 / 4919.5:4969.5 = -2.2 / 6.29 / 6.49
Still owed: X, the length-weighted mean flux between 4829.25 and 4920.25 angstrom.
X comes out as 6.37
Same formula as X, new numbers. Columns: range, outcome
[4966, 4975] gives 6.86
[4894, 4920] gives 6.54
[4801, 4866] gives 6.57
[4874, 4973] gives 6.59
